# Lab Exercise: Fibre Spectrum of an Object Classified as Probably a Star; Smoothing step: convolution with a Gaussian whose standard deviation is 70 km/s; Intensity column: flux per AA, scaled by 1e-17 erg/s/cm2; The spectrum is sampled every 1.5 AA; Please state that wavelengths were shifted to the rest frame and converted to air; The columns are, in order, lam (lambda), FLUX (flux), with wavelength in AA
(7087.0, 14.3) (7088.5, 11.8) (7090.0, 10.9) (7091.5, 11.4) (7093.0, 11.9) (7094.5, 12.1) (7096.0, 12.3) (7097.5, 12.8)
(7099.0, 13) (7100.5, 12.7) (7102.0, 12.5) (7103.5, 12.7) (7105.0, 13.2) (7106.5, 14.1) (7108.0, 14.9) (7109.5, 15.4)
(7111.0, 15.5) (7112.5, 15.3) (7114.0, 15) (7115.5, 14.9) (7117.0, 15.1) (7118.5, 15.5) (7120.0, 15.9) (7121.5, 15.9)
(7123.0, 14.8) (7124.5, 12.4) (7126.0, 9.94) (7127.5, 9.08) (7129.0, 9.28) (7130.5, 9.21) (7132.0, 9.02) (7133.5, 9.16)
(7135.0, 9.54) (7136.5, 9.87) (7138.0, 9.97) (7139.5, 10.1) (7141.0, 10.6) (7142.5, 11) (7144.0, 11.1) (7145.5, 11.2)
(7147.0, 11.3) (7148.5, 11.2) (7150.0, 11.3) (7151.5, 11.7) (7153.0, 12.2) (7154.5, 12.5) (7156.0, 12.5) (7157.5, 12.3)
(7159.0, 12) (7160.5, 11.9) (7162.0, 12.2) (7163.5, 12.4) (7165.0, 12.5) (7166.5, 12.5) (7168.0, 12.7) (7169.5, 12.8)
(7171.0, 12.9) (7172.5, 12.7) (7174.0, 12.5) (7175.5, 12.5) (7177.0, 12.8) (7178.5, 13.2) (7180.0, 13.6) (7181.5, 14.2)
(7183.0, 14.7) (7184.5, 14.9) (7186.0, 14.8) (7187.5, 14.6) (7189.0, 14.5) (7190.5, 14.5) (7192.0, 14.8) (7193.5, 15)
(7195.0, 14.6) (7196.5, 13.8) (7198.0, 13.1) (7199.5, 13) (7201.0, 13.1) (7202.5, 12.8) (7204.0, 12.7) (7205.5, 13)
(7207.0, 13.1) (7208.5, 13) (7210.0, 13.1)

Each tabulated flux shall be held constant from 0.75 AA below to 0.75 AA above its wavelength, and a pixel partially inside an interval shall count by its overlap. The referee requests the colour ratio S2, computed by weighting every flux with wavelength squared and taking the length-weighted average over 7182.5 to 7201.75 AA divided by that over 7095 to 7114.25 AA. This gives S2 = 1.1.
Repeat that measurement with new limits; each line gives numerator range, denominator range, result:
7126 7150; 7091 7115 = 0.76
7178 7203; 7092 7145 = 1.16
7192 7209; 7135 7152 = 1.27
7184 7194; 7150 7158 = 1.22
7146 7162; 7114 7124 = 0.79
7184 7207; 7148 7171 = 1.15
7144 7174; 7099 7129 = 0.89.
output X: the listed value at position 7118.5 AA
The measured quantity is 15.5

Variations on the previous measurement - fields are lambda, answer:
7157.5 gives 12.3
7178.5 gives 13.2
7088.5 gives 11.8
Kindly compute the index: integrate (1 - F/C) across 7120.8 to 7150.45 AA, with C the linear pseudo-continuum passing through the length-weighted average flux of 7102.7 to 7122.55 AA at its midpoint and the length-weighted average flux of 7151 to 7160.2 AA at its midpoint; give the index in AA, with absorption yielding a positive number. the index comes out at 5.9 AA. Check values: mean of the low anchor 14.9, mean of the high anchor 12.2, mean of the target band 10.8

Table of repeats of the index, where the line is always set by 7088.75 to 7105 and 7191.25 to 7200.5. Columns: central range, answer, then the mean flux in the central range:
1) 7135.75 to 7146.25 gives 2.0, 10.5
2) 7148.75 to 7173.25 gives 2.0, 12.3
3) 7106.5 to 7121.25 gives -3.1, 15.2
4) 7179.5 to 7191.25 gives -0.6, 14.5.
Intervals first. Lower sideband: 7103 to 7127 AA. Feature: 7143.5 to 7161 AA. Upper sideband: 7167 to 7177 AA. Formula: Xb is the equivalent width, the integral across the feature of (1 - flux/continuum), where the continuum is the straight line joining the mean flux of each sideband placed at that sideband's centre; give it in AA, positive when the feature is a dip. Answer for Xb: 2.0 AA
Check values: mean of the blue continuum 14.4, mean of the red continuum 12.7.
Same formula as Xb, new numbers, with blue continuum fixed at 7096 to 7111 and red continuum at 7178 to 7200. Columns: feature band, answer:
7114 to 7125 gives -1.1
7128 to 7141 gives 4.0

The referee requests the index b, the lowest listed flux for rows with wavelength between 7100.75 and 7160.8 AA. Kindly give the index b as 9.02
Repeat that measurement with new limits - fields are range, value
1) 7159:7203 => 11.9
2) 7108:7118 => 14.9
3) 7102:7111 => 12.5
